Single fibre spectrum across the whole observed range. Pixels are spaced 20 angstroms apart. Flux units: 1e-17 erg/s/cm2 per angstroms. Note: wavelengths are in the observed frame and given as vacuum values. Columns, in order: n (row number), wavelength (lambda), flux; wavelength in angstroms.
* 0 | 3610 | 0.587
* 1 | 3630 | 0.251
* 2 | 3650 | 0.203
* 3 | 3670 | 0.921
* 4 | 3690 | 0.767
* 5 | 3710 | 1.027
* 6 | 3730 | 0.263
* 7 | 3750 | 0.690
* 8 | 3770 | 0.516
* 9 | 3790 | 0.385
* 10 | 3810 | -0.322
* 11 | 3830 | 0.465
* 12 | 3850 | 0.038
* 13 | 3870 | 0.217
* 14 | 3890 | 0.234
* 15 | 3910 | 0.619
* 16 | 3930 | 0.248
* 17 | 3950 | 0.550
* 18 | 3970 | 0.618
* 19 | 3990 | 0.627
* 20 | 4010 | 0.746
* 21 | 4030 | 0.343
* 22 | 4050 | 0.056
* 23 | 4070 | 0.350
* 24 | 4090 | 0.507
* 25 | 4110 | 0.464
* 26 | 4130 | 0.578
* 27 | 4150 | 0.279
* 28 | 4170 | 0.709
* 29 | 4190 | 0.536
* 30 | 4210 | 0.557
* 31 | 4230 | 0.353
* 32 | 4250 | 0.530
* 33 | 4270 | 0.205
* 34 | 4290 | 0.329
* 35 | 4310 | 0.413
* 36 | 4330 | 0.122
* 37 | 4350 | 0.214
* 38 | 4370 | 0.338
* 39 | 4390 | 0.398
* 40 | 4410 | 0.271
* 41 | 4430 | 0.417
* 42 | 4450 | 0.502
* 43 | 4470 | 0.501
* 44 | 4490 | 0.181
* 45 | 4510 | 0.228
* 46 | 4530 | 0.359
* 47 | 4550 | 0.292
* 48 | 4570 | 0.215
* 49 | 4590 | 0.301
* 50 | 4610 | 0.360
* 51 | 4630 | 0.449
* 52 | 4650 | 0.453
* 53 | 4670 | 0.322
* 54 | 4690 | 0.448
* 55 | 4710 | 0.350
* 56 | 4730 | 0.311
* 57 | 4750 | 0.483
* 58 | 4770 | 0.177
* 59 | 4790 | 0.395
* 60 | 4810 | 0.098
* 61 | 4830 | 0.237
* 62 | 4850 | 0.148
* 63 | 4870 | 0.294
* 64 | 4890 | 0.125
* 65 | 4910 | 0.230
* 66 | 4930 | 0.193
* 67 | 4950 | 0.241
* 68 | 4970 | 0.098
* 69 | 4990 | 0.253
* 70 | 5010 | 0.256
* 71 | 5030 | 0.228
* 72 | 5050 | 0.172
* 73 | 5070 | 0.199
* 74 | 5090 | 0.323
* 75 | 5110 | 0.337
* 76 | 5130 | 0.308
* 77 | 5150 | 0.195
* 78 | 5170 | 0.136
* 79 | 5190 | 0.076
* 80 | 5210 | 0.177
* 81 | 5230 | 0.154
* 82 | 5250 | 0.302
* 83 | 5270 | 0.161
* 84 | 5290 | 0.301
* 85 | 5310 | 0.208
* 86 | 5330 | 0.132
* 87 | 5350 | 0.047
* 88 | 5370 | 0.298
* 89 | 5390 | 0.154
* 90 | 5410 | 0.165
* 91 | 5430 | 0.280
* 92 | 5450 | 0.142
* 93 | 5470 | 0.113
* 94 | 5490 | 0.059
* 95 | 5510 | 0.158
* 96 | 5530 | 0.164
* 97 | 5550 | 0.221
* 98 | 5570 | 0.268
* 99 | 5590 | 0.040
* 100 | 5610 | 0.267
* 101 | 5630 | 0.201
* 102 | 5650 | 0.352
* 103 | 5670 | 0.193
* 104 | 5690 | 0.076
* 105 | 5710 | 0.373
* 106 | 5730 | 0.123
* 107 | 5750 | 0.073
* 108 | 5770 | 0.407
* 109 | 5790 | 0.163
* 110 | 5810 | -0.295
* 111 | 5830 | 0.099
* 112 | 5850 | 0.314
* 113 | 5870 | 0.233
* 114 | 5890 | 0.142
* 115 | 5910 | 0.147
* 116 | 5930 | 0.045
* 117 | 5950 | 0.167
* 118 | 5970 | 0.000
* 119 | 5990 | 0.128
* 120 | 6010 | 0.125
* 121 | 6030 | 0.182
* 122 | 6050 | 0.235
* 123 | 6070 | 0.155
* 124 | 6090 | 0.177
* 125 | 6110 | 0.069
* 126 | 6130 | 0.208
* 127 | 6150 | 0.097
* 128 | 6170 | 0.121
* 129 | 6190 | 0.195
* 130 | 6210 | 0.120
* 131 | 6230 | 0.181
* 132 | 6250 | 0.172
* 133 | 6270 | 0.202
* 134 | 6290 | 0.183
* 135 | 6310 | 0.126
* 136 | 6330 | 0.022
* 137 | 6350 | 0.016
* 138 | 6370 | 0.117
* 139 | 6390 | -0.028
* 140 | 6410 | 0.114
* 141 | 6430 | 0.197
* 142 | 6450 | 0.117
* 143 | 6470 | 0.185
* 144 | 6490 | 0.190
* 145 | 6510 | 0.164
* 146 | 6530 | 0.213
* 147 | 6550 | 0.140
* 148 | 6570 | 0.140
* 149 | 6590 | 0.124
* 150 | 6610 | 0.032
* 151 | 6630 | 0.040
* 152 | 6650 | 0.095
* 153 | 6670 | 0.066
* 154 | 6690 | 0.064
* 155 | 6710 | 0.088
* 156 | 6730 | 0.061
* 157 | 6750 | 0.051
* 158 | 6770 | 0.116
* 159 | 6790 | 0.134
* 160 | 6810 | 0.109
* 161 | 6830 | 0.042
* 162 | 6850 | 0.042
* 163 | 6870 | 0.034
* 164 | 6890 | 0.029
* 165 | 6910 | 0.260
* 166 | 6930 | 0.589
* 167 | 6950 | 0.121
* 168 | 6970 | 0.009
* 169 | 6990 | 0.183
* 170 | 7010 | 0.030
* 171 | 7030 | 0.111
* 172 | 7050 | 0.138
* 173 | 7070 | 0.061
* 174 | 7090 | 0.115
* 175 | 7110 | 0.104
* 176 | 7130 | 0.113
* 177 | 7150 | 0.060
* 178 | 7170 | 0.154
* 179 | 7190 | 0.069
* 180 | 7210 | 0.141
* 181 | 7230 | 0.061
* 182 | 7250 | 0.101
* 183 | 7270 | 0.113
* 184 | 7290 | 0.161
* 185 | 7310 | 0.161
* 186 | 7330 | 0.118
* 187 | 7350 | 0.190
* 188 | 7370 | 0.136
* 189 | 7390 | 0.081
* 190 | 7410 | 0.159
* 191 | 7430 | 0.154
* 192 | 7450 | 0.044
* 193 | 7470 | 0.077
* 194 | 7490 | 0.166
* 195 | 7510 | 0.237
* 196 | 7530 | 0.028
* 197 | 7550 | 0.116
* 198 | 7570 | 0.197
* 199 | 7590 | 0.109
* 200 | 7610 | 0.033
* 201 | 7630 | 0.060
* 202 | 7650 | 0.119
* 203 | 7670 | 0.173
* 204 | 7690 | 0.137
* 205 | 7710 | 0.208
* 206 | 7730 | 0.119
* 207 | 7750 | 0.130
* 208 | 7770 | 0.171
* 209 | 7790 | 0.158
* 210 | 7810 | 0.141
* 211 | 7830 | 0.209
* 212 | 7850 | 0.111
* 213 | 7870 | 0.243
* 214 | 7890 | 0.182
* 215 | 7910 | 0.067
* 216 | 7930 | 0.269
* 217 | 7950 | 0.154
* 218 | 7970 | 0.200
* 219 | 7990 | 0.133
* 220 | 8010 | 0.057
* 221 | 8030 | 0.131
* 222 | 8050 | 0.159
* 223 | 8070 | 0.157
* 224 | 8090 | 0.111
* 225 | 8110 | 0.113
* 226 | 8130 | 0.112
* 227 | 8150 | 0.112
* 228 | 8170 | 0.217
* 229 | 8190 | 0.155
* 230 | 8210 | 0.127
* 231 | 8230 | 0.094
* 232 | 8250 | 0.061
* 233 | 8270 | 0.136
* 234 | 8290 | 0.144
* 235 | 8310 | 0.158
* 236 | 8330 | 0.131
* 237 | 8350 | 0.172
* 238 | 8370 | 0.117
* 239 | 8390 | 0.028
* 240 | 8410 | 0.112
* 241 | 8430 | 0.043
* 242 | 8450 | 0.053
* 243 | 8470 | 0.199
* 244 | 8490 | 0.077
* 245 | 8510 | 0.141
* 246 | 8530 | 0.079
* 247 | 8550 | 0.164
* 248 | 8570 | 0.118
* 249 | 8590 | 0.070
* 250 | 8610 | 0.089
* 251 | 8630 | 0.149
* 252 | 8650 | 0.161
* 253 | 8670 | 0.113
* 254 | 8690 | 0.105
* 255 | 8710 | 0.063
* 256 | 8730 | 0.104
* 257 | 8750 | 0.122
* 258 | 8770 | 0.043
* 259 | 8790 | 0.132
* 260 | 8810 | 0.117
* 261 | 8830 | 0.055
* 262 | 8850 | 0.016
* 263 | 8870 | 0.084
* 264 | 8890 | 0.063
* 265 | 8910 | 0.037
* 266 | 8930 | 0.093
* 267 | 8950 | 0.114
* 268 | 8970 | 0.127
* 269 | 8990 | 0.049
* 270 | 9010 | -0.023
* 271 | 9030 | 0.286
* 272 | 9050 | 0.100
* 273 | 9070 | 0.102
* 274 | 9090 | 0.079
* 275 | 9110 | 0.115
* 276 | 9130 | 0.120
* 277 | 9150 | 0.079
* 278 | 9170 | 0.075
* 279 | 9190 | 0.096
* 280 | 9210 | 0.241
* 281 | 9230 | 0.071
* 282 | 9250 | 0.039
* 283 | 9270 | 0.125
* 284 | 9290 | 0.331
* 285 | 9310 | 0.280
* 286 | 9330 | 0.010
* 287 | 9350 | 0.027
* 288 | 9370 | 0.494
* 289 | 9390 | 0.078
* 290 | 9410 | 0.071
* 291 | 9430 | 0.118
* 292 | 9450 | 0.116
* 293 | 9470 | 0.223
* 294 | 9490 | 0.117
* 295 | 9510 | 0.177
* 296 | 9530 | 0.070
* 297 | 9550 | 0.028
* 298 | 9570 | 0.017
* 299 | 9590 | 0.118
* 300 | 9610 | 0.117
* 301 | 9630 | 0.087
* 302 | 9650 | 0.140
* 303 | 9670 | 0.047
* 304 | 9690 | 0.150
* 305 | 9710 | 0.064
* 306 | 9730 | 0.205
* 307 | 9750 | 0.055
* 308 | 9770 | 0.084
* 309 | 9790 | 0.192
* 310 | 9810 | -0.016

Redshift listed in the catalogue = 0.856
